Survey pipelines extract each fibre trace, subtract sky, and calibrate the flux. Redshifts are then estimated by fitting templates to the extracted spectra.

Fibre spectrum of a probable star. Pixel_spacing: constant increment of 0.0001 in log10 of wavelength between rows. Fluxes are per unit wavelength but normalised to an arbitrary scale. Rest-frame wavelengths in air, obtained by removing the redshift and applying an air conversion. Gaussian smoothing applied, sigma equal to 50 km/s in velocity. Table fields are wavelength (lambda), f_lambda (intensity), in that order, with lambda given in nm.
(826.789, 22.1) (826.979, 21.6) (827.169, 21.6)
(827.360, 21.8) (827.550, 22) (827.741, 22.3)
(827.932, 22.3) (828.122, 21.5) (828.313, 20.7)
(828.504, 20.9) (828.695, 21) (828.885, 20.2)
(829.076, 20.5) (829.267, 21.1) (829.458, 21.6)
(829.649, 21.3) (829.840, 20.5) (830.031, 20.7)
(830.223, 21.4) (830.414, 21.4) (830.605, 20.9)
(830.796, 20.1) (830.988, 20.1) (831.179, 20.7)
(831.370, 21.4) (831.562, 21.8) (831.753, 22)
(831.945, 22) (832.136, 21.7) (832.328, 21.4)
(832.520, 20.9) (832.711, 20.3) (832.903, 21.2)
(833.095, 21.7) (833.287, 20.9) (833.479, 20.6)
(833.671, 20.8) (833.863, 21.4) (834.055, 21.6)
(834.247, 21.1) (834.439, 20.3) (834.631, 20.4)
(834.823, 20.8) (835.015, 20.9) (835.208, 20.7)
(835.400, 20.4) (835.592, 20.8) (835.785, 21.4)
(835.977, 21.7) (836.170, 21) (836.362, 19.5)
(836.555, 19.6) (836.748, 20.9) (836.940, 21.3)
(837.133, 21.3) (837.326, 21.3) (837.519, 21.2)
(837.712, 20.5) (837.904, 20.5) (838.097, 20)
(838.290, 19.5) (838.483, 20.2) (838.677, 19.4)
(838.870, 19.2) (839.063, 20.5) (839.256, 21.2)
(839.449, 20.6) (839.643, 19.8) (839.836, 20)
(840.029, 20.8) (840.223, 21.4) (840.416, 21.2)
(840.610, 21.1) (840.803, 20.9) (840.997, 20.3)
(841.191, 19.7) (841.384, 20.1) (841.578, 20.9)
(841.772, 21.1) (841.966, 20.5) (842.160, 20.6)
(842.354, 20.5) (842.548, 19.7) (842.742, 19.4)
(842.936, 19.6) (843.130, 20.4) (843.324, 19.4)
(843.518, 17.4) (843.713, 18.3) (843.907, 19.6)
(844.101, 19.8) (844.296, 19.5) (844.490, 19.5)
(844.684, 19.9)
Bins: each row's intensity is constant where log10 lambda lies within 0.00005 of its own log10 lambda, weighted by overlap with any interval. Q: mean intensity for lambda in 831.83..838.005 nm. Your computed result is 20.9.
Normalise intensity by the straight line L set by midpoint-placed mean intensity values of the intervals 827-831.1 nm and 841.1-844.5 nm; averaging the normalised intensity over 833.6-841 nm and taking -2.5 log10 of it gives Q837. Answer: -0.018 mag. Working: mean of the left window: 21.1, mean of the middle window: 20.7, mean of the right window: 19.8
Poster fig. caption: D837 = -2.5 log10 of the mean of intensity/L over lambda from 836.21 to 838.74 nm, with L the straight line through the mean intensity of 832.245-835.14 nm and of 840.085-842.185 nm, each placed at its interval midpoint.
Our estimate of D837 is 0.02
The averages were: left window 20.9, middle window 20.4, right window 20.7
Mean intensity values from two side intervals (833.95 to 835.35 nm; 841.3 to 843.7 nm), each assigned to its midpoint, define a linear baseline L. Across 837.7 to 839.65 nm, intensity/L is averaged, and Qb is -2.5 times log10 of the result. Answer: 0.012 mag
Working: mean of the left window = 20.8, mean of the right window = 19.9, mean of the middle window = 20.1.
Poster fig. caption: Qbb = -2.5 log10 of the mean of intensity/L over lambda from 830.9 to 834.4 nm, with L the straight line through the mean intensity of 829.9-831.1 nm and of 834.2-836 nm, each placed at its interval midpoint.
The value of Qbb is -0.021 mag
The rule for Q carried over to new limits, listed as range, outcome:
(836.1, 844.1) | 20.2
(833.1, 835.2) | 20.9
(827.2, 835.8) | 21.1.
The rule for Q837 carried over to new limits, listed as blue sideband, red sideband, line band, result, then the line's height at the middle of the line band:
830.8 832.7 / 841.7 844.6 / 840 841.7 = -0.038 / 20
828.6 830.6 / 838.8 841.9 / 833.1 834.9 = -0.006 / 20.8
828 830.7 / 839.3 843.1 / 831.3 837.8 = -0.014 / 20.8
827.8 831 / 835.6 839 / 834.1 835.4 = -0.003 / 20.7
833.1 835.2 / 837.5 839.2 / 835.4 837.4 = -0.020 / 20.5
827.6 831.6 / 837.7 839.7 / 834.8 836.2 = -0.027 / 20.5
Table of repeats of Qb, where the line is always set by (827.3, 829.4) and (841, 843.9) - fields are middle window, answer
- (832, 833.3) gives -0.02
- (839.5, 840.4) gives -0.03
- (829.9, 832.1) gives -0.01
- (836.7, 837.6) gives -0.04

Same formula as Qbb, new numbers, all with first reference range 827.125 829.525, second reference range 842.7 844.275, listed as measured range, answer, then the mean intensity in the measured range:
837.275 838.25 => -0.03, 20.6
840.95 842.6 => -0.05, 20.4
